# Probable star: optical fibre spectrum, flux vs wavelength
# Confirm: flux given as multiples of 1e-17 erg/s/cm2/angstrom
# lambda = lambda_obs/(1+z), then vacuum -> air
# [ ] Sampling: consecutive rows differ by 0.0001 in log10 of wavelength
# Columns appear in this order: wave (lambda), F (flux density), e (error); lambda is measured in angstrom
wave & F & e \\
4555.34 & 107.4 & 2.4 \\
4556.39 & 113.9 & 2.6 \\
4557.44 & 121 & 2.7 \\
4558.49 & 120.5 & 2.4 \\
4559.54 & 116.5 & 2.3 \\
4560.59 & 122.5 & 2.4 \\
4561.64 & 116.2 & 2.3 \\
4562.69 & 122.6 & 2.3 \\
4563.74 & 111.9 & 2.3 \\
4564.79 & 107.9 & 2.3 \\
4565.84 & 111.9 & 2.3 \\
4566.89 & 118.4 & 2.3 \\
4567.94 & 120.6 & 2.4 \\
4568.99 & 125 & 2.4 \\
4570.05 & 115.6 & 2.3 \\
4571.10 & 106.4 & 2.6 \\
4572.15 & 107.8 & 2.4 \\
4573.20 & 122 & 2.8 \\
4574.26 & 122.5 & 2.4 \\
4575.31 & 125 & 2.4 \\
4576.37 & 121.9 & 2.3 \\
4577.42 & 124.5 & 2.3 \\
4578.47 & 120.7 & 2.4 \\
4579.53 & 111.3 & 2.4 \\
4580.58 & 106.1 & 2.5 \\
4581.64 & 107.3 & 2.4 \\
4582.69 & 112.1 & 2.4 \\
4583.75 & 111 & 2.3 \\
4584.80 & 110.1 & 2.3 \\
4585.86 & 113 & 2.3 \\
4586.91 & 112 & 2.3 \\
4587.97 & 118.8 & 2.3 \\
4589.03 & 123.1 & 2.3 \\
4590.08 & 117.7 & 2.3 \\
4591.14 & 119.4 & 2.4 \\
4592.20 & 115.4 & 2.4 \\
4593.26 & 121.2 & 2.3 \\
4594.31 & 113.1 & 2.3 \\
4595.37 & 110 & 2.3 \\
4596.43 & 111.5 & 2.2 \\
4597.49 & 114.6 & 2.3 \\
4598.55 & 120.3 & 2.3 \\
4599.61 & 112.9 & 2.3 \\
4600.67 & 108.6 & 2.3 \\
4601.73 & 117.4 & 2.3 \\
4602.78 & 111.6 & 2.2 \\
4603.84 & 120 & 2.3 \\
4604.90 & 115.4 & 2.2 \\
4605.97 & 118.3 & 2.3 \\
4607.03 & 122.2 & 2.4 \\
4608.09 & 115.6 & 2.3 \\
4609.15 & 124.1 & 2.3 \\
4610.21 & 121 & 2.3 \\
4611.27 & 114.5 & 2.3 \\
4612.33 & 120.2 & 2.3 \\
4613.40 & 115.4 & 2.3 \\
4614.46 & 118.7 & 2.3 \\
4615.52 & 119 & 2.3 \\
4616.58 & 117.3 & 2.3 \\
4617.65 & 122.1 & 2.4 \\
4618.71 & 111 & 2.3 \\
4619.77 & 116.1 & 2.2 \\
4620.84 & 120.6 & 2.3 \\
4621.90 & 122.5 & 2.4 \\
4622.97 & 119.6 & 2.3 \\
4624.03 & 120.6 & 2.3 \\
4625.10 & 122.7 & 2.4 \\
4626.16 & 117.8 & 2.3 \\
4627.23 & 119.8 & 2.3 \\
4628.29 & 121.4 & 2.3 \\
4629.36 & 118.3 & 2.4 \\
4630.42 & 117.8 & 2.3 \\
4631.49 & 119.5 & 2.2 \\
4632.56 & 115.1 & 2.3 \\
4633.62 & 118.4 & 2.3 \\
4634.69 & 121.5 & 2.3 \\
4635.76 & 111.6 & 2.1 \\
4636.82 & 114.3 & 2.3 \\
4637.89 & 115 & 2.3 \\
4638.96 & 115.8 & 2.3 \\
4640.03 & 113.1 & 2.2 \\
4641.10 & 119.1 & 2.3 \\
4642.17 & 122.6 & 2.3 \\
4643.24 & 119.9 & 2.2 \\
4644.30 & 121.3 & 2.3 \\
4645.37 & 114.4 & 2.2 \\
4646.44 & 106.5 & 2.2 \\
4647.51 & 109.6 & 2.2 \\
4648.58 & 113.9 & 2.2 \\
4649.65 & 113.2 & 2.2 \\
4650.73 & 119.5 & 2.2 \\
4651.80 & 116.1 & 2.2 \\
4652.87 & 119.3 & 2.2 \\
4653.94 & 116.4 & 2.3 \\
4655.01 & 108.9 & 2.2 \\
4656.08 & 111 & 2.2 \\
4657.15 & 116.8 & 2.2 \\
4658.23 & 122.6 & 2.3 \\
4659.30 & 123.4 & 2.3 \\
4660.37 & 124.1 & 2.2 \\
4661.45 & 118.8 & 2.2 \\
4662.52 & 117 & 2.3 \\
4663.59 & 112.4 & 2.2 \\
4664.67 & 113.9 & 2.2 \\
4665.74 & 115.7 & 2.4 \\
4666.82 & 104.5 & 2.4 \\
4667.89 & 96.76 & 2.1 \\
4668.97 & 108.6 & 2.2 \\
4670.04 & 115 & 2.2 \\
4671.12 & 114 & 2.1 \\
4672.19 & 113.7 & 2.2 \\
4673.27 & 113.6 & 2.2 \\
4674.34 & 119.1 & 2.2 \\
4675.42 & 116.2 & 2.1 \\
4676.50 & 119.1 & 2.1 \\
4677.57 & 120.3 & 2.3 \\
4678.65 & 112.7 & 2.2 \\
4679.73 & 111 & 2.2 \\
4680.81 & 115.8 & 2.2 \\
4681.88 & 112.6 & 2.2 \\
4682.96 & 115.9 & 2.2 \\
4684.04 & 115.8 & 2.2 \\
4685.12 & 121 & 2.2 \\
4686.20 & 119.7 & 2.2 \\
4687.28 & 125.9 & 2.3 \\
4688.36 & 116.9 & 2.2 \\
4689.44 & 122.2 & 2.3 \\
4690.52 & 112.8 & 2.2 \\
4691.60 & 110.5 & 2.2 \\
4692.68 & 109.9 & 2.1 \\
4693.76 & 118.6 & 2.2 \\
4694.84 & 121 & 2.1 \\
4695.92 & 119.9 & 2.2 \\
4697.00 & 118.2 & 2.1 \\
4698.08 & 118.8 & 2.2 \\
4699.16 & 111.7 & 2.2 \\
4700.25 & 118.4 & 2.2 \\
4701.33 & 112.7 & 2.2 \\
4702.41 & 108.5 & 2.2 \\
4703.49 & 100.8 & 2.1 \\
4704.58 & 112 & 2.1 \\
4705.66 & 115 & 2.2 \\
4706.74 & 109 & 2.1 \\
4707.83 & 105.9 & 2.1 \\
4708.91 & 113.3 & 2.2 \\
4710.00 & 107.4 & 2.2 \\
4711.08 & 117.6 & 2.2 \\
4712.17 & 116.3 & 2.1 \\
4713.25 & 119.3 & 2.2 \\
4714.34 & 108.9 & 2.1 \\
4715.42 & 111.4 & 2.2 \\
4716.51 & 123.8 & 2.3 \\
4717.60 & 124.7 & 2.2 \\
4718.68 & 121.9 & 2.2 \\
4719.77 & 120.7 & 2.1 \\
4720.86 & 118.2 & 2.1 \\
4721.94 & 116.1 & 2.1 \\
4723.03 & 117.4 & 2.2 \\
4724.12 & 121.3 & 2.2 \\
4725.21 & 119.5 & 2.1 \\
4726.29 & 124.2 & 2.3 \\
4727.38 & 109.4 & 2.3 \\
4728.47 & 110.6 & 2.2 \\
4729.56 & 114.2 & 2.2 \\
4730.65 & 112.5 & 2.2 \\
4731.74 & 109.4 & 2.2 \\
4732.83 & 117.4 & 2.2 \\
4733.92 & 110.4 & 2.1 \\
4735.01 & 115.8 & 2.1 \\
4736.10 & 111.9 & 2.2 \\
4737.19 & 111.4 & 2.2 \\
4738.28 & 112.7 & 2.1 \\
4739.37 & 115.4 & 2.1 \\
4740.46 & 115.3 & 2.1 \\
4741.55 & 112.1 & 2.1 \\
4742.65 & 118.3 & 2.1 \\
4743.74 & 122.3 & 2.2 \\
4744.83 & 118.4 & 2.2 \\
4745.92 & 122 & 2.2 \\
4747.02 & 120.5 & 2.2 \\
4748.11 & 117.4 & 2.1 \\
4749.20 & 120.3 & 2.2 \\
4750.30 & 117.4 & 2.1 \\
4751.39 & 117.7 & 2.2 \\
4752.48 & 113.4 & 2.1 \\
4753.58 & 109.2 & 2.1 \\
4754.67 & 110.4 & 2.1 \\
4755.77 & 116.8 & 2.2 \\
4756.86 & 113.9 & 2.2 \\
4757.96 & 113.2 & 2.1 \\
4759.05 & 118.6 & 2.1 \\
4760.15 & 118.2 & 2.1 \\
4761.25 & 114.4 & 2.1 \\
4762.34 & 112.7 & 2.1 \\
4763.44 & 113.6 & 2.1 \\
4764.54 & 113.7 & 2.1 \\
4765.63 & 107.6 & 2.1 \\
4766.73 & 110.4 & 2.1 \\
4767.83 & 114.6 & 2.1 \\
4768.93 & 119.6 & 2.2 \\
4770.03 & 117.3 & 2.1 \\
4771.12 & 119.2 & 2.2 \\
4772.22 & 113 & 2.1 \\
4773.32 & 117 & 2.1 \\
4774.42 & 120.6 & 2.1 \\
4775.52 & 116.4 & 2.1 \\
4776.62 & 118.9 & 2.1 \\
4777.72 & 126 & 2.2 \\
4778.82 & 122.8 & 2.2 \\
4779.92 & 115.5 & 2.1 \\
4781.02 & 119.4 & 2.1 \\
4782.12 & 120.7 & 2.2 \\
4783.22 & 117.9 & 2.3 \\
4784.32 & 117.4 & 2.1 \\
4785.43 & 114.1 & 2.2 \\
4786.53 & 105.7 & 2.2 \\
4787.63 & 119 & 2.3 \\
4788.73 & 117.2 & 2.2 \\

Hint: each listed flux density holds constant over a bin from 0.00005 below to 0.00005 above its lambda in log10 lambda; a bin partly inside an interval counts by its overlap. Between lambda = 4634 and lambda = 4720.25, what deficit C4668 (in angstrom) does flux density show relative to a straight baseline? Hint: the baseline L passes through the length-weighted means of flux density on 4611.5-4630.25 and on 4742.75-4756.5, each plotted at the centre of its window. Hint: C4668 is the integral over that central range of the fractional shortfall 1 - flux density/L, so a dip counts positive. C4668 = 2.1 angstrom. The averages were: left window 119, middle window 115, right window 117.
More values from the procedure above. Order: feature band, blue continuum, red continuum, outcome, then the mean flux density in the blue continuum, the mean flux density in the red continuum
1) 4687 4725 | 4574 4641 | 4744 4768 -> 0.1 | 117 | 115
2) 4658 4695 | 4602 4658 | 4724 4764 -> 0.3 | 117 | 115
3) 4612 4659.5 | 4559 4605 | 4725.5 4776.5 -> -0.7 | 116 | 115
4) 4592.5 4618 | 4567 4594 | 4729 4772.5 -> -0.1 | 116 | 115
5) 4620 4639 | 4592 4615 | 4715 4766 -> -0.3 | 116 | 116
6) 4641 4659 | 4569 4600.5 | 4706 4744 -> -0.1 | 115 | 115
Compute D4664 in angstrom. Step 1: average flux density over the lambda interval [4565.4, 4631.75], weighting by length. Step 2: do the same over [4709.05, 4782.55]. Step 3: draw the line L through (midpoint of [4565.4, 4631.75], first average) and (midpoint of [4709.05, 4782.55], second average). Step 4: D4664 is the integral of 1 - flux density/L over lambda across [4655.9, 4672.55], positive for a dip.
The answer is 0.3 angstrom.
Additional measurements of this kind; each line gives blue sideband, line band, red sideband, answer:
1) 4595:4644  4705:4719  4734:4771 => 0.1 angstrom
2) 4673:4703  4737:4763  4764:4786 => 0.2 angstrom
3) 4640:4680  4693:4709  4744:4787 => 0.3 angstrom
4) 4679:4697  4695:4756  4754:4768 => -0.1 angstrom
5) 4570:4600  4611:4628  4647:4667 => -0.5 angstrom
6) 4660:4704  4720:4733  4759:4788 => 0.0 angstrom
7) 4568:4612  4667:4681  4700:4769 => 0.3 angstrom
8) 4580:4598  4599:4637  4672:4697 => -1.0 angstrom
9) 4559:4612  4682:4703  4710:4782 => -0.1 angstrom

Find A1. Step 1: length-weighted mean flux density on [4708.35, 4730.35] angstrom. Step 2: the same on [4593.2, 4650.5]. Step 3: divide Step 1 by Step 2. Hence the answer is 1.00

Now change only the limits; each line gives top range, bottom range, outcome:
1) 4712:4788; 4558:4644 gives 0.99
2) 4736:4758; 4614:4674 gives 1.00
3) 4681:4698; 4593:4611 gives 1.01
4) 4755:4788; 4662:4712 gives 1.02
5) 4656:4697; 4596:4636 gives 0.98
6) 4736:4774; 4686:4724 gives 1.00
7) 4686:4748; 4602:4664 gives 0.98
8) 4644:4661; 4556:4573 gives 1.00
